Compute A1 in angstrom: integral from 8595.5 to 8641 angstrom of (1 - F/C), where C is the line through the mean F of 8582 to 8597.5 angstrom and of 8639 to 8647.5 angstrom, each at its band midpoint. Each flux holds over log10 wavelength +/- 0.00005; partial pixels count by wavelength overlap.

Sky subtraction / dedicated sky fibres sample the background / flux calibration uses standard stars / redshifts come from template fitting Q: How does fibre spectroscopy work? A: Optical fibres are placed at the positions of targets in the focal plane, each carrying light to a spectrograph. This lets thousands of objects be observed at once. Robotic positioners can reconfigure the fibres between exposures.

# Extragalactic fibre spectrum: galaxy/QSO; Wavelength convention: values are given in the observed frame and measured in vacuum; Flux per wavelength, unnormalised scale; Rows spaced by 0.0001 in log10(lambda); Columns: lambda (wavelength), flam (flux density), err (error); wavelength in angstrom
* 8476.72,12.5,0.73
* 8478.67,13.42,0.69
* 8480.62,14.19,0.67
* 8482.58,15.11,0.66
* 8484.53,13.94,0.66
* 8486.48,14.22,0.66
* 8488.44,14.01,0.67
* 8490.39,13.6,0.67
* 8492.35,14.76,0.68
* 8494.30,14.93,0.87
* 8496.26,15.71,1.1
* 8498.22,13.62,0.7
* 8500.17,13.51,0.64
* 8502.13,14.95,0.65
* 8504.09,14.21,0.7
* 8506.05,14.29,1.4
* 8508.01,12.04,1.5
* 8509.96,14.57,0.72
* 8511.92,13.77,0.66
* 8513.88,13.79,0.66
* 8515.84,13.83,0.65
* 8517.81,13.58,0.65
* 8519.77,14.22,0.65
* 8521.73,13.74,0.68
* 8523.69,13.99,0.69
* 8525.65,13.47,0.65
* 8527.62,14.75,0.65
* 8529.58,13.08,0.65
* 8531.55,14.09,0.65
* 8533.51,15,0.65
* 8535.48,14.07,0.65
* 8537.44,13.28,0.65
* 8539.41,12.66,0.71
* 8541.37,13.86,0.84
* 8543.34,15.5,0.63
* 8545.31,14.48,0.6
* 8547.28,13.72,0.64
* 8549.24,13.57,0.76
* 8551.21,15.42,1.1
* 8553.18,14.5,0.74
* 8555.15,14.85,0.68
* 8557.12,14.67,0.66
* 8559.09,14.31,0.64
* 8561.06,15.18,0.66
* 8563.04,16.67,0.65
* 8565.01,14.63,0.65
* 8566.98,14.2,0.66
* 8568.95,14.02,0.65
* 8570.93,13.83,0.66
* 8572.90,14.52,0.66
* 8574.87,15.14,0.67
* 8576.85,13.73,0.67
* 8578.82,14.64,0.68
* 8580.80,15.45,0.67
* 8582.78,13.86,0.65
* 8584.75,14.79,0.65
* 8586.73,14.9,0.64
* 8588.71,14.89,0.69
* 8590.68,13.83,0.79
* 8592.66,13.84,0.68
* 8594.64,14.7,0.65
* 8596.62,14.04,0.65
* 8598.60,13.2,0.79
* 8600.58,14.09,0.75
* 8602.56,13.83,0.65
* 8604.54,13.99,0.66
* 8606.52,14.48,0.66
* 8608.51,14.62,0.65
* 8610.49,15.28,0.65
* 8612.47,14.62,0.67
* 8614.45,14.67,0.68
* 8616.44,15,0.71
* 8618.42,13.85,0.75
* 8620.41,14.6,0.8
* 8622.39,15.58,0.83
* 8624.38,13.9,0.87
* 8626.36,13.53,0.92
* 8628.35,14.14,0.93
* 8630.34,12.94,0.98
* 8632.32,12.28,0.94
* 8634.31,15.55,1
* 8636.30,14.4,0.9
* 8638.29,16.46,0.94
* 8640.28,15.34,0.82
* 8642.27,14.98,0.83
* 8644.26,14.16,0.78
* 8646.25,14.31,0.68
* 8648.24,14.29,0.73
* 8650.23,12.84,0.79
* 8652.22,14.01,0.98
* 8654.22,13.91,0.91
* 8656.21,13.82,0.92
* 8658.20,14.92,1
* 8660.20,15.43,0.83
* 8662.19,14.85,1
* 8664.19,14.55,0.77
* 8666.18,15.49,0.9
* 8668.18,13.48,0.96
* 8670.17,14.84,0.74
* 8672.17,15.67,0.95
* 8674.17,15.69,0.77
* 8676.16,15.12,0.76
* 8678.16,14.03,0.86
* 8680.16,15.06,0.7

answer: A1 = 0.7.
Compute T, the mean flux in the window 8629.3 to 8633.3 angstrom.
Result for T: 12.6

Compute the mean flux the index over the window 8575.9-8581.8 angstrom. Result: 14.6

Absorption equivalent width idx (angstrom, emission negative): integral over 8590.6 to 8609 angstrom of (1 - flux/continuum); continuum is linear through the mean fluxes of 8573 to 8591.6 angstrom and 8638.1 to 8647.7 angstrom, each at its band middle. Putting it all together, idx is 0.77 angstrom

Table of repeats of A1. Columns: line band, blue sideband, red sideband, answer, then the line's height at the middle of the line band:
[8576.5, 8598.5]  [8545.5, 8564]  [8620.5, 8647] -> 0.34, 14.6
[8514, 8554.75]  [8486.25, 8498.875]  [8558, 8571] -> 1.58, 14.6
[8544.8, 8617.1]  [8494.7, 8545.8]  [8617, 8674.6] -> -1.32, 14.2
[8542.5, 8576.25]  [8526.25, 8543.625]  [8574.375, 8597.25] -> -1.04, 14.2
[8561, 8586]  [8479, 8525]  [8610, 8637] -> -0.77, 14.2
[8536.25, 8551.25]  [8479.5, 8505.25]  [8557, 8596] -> 0.54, 14.5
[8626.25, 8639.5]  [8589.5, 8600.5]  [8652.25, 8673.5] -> 0.10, 14.4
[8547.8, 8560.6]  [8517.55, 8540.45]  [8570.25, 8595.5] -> -0.37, 14.1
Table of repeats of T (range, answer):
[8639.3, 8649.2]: 14.6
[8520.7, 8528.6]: 14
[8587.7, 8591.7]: 14.4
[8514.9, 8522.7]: 13.8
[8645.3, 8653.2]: 13.9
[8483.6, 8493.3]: 14.1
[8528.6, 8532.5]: 13.6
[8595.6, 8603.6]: 13.8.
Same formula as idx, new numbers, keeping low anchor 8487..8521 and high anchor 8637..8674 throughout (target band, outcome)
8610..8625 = -0.19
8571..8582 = -0.20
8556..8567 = -0.55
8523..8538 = 0.21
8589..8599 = 0.27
